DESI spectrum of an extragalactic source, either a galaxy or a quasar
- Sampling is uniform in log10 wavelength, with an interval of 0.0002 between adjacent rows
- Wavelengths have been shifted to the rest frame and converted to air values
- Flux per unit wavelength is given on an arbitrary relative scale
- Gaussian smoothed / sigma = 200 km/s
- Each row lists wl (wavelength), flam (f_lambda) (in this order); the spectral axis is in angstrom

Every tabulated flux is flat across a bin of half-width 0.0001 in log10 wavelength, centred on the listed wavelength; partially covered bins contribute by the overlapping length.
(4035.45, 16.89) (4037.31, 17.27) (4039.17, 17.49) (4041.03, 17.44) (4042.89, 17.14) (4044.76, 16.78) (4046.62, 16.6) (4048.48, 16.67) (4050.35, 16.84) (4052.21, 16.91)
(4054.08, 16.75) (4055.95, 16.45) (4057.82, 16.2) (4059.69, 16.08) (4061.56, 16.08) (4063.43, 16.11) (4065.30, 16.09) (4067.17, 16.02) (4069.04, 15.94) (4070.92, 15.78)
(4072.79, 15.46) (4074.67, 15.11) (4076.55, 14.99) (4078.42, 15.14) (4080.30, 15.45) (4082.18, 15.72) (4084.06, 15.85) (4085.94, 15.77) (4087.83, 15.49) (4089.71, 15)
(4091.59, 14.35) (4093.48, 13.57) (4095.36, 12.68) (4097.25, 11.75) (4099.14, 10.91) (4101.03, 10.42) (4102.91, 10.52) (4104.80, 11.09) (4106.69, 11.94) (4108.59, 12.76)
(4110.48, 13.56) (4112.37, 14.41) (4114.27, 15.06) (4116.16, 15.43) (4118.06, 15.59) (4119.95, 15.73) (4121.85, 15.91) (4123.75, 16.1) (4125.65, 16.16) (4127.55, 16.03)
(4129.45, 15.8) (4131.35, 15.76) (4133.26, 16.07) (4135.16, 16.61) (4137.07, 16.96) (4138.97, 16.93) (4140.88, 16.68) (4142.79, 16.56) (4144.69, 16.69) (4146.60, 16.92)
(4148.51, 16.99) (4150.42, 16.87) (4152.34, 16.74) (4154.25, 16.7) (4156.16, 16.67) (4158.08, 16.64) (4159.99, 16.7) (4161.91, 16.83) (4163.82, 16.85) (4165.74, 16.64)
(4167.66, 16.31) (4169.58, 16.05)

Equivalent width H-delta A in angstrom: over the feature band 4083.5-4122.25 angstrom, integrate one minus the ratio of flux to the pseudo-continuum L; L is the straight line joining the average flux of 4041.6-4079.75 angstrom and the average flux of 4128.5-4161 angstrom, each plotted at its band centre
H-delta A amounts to 6.5 angstrom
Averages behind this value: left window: 16.2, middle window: 13.7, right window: 16.6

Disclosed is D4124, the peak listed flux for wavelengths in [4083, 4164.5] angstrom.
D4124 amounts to 16.99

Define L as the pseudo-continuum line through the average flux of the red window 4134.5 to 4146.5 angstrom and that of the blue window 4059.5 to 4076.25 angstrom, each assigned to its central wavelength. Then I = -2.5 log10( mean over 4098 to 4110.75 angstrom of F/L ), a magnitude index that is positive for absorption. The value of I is 0.38 mag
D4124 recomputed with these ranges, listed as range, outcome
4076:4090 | 15.85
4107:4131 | 16.16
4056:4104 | 16.2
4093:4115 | 15.06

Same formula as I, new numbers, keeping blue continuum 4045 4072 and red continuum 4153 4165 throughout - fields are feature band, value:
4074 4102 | 0.16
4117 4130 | 0.05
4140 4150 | -0.01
